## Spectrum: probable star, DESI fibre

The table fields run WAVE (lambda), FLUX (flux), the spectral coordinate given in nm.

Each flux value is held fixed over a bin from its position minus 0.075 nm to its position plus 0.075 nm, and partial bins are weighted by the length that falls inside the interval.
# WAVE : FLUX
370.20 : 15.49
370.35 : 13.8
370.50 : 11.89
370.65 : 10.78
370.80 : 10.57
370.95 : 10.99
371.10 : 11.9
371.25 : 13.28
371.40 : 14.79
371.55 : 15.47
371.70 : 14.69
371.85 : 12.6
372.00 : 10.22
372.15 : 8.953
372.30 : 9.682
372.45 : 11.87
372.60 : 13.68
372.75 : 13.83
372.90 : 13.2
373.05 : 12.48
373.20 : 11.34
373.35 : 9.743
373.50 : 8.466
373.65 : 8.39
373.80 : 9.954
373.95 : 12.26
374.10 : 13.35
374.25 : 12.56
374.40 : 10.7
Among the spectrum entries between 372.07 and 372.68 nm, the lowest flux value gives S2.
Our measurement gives 8.953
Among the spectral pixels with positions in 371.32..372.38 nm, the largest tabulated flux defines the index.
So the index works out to 15.47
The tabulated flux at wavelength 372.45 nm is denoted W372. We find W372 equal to 11.87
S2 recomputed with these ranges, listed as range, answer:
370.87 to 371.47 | 10.99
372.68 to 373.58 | 8.466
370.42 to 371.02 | 10.57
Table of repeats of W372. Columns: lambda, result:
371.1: 11.9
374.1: 13.35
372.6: 13.68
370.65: 10.78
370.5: 11.89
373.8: 9.954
